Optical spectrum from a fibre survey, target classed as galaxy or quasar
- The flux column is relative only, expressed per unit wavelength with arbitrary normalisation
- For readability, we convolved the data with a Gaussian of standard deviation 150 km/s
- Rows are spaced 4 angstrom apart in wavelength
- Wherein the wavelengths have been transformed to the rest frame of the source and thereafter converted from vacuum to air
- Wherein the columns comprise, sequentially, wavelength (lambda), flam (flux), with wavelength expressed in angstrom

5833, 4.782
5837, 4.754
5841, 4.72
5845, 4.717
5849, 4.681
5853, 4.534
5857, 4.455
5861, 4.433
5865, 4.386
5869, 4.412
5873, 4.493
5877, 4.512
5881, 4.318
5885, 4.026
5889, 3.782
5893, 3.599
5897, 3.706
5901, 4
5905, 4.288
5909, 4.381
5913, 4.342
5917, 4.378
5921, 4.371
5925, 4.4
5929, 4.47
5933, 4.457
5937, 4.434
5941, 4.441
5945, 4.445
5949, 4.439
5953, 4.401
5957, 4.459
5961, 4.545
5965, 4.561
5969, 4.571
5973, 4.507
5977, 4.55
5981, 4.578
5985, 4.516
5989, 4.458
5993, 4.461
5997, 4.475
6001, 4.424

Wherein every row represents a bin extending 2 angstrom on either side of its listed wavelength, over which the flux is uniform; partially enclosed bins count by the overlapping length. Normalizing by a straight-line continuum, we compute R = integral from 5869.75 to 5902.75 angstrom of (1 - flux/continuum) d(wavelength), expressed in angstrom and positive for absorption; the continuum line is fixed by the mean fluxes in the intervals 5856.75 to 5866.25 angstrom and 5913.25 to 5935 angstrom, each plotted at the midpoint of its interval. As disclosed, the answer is 2.6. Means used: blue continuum 4.42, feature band 4.07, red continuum 4.41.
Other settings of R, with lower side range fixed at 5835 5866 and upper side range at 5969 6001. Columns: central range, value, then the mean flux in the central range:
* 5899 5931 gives 1.56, 4.33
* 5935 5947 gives 0.25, 4.44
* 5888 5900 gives 2.23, 3.71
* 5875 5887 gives 0.75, 4.29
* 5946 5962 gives 0.25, 4.45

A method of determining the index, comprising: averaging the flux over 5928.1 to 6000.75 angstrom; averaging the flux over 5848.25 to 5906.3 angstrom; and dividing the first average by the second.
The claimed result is 1.06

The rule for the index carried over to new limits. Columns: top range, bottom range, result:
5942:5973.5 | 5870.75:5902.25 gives 1.11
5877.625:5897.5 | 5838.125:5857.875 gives 0.85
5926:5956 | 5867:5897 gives 1.07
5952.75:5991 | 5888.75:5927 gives 1.09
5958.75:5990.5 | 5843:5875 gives 1.00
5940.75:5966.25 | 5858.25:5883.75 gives 1.01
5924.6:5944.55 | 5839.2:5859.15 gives 0.96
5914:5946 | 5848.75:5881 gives 0.99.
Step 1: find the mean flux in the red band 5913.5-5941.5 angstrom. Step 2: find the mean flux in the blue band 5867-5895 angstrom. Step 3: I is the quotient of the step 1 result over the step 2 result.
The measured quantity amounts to 1.06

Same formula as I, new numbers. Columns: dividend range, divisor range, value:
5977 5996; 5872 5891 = 1.07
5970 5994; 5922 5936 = 1.02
